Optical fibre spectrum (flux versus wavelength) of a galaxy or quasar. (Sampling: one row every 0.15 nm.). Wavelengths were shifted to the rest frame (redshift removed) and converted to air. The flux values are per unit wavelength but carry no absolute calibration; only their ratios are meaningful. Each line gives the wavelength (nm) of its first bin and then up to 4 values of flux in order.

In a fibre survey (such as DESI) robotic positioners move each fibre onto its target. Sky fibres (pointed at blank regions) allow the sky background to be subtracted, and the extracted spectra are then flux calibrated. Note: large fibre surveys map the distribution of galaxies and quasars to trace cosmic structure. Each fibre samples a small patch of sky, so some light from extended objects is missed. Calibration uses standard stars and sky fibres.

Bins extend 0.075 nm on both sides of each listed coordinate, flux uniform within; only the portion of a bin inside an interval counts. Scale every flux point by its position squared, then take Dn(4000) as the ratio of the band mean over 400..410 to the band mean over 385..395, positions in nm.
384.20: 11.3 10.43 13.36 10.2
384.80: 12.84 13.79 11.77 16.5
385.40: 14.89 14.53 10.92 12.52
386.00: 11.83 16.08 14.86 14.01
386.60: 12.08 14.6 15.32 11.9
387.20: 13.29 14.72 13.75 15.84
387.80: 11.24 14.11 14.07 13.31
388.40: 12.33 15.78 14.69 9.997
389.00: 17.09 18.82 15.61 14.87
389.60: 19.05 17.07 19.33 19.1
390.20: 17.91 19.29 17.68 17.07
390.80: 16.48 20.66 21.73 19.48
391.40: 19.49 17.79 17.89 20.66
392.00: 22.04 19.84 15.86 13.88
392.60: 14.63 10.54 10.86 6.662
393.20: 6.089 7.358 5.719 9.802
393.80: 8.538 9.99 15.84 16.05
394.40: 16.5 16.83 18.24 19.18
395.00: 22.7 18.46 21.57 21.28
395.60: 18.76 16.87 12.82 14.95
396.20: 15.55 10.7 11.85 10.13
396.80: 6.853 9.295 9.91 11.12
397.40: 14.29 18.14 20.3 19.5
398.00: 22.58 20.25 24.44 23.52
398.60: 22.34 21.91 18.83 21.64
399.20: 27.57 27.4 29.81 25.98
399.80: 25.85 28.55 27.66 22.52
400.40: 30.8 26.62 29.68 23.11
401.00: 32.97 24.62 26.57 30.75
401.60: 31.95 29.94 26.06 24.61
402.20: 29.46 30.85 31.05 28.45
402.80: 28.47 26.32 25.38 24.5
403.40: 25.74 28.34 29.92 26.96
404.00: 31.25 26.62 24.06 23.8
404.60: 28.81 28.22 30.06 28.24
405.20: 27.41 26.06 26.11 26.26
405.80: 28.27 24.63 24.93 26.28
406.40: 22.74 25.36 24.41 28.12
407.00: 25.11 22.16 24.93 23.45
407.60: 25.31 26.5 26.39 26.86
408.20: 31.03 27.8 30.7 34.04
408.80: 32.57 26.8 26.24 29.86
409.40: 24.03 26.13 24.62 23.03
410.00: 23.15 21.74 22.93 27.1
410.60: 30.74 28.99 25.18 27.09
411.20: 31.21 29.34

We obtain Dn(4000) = 1.9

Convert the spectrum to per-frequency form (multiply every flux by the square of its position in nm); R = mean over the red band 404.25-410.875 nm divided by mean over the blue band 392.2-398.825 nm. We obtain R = 1.9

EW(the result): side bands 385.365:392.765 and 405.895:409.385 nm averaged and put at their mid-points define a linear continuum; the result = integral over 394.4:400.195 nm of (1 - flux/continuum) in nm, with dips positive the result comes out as 0.47 nm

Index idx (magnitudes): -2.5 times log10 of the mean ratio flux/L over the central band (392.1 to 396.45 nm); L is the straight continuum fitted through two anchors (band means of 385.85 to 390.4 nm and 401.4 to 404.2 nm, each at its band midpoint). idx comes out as 0.40 mag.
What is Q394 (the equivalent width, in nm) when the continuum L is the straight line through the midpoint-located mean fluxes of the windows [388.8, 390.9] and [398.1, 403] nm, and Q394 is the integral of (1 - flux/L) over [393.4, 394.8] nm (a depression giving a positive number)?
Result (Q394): 0.53 nm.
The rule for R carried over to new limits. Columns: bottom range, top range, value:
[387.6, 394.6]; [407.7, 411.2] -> 1.96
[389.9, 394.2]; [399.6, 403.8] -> 1.92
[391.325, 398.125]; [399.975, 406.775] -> 1.91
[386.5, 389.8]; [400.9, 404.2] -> 2.09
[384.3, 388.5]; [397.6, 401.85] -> 2.04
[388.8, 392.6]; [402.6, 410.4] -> 1.60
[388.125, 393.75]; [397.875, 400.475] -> 1.66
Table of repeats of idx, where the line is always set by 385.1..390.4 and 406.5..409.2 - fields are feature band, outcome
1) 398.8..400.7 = -0.180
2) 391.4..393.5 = 0.243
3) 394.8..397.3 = 0.313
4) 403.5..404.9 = -0.115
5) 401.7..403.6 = -0.154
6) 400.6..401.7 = -0.231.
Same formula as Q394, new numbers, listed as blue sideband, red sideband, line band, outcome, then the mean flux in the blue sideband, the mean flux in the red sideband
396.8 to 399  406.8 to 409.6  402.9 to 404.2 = -0.235 nm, 18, 27.3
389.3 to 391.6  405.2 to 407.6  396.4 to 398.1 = 0.585 nm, 18.4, 25.3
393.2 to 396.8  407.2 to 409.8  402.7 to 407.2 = -0.497 nm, 14.4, 27.4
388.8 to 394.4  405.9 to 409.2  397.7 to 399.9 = -0.328 nm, 15.5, 26.7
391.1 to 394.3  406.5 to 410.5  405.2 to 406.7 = -0.084 nm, 13.9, 26.3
